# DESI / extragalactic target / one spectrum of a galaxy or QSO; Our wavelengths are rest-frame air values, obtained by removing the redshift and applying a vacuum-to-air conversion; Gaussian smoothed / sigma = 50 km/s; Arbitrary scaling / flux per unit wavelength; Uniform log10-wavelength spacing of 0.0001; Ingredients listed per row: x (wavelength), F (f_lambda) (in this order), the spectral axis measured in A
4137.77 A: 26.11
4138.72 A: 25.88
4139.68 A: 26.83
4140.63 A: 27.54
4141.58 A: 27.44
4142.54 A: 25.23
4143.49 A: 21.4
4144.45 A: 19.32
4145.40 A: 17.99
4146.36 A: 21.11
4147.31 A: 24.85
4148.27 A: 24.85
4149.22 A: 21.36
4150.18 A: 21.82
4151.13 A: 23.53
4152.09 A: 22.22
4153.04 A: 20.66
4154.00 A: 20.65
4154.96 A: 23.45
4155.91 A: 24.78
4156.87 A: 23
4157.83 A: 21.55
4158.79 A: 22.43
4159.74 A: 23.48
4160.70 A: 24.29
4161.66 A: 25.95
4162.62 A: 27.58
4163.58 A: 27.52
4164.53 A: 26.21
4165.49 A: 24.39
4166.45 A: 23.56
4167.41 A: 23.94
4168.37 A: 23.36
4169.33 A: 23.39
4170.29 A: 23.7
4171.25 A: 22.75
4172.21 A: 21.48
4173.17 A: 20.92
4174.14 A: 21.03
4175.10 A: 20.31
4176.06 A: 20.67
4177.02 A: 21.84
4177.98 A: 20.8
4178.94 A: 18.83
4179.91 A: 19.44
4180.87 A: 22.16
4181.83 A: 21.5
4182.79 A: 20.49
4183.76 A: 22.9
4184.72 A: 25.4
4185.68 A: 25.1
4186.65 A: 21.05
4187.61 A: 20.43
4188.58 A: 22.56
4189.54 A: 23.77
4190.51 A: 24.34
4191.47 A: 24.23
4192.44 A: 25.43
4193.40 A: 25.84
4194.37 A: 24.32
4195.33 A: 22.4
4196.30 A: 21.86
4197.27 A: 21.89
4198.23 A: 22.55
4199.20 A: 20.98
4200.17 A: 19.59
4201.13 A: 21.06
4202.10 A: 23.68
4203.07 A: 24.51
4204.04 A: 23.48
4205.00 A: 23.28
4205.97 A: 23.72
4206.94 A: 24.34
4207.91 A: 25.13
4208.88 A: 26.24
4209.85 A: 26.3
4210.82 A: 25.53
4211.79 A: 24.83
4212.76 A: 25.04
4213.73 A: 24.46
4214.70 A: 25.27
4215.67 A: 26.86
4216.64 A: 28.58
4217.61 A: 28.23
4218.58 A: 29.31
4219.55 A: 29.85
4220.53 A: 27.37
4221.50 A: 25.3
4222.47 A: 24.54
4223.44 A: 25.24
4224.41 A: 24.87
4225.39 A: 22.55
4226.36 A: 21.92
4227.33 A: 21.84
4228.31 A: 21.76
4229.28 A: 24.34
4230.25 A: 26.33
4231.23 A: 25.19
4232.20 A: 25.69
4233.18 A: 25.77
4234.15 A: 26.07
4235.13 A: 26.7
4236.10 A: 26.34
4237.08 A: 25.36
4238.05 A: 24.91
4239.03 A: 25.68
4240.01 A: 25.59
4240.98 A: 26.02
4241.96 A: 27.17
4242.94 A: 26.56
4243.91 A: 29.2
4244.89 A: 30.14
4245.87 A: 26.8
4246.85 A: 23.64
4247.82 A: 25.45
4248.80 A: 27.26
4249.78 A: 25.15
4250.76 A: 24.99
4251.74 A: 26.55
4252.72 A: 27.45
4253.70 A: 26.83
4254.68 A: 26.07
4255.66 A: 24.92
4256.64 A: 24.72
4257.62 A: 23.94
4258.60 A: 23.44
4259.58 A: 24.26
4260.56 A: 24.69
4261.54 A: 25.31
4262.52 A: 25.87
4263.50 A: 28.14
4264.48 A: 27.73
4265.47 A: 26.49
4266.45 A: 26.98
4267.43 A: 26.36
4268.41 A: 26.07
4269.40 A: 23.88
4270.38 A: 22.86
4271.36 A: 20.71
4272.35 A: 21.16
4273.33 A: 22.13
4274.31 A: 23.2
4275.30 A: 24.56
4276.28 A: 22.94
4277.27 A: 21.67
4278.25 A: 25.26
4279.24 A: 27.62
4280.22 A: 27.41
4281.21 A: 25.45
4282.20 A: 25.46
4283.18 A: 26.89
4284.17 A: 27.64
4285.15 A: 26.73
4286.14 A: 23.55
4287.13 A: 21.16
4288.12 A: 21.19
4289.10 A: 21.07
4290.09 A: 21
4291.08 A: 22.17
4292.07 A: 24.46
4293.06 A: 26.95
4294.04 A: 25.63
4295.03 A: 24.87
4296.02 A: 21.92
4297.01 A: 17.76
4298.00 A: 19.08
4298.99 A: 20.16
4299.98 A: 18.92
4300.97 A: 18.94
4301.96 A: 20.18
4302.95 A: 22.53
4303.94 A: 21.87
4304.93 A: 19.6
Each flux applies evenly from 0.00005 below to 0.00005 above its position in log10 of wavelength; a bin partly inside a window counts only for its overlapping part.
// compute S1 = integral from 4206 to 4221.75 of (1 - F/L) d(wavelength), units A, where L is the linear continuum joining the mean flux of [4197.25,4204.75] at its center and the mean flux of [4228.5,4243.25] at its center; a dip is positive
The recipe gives -1.8 A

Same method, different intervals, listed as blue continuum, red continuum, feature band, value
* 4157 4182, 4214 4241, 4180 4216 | 1.0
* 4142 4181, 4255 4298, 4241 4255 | -1.6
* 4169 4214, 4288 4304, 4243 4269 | -4.6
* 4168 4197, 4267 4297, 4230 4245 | -2.0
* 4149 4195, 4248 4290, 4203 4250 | -3.2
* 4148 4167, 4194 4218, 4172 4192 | 1.7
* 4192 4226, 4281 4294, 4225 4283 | -2.0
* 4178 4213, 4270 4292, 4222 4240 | -1.1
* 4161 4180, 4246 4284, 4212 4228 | -1.0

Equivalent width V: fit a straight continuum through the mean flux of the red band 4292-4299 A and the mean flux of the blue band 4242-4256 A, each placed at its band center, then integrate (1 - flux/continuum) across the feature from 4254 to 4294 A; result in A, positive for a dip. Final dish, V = -0.2 A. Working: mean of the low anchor 26.5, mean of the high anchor 22.7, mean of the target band 24.6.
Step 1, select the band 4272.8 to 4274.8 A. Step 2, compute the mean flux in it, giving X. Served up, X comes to 22.7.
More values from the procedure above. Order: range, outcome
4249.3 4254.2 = 26.2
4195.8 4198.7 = 22.1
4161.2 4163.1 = 26.7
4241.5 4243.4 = 26.8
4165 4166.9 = 24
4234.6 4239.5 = 25.8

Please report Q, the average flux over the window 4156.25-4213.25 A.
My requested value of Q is 23.2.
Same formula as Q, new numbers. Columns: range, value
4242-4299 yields 24.7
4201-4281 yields 25.3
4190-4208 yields 23.3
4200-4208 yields 23.3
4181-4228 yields 24.1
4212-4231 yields 25.4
